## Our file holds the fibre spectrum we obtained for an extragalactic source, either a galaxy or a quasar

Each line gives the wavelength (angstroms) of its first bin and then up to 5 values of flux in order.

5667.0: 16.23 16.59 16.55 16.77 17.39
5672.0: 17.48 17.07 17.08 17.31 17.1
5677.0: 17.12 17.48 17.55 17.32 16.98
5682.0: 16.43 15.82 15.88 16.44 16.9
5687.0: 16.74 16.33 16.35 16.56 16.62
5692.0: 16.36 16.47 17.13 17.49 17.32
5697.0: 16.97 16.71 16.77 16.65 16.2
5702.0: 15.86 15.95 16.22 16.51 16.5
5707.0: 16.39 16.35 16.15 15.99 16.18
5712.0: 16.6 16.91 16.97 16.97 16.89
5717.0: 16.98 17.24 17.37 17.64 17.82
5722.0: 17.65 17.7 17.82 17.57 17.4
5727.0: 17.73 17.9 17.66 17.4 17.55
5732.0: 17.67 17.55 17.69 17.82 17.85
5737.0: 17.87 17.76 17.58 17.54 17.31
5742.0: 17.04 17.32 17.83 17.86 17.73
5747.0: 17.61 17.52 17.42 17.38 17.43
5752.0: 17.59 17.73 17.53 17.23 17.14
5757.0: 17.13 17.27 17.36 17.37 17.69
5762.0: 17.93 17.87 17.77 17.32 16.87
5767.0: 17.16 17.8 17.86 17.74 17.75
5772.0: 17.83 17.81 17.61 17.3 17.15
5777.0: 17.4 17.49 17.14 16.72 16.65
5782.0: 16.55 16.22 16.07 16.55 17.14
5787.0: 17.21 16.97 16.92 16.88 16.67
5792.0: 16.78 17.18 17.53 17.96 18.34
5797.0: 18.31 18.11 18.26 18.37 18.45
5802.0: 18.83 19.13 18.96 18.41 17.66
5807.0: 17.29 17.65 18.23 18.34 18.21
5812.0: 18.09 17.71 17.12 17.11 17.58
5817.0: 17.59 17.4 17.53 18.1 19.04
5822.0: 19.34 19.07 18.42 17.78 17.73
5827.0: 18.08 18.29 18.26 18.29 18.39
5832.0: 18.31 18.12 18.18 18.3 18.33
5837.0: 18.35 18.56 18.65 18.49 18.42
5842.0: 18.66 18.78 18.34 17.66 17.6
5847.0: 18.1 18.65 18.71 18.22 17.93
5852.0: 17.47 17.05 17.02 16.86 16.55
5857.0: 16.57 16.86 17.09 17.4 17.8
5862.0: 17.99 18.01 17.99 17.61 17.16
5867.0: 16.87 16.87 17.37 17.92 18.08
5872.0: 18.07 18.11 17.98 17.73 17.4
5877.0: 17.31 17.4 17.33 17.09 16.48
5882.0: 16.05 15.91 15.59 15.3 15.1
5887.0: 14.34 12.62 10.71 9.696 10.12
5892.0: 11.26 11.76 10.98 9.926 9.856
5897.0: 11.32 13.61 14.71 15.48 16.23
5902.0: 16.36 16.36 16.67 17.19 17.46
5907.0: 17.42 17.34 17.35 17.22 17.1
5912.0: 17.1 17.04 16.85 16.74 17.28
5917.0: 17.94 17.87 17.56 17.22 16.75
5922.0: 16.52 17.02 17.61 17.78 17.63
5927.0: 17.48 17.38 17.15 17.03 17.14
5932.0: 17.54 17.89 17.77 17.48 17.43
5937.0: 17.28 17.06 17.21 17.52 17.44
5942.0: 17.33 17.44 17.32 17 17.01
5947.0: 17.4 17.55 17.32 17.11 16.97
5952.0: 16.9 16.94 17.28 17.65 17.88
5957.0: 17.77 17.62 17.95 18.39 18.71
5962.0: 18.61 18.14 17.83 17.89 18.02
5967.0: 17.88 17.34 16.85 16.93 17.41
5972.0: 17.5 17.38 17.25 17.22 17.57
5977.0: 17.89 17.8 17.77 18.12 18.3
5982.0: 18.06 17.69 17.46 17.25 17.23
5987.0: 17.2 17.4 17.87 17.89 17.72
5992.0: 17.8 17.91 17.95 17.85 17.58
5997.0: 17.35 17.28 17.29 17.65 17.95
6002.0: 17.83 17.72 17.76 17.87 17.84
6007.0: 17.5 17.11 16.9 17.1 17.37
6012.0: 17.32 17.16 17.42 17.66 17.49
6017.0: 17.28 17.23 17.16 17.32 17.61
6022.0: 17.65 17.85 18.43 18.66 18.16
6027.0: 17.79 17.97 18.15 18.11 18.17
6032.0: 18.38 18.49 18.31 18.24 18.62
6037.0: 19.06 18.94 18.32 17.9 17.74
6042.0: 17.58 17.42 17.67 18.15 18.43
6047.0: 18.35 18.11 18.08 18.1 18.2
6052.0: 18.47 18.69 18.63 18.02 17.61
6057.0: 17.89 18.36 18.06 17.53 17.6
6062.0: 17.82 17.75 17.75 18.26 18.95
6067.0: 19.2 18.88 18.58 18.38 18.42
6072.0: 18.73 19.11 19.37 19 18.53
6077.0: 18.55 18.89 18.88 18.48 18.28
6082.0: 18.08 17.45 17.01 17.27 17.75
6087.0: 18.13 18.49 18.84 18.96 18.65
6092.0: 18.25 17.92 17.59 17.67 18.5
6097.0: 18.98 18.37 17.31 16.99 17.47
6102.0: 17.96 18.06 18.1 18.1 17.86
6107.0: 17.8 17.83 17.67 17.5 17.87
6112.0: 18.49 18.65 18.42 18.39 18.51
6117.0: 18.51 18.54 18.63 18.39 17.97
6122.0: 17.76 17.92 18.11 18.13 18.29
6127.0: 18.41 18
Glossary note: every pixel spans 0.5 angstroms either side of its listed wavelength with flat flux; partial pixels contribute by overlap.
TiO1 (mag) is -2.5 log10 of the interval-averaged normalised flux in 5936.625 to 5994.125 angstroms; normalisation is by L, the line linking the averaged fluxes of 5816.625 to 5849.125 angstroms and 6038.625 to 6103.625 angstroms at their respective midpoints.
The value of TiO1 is 0.04 mag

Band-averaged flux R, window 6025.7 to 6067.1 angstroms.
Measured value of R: 18.2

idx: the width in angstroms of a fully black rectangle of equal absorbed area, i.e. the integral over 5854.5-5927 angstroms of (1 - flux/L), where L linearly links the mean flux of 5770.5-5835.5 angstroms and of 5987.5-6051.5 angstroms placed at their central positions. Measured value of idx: 6.8 angstroms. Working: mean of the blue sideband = 17.8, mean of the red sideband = 17.8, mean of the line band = 16.1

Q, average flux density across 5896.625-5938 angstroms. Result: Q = 16.9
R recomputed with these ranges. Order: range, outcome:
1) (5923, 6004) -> 17.6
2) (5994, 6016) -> 17.5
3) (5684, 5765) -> 17.2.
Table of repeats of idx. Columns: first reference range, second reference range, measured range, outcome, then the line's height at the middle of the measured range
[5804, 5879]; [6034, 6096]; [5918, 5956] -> 1.54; 18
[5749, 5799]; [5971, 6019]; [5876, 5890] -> 1.69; 17.5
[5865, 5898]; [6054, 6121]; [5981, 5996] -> -0.91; 16.7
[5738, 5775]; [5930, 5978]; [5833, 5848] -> -0.69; 17.5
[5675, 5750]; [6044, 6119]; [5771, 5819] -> -0.64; 17.3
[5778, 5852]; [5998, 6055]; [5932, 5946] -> 0.40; 17.9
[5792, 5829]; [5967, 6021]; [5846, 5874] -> 0.55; 17.9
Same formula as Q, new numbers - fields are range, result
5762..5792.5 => 17.2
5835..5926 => 16.5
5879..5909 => 14.3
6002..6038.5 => 17.8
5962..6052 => 17.8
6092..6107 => 17.9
